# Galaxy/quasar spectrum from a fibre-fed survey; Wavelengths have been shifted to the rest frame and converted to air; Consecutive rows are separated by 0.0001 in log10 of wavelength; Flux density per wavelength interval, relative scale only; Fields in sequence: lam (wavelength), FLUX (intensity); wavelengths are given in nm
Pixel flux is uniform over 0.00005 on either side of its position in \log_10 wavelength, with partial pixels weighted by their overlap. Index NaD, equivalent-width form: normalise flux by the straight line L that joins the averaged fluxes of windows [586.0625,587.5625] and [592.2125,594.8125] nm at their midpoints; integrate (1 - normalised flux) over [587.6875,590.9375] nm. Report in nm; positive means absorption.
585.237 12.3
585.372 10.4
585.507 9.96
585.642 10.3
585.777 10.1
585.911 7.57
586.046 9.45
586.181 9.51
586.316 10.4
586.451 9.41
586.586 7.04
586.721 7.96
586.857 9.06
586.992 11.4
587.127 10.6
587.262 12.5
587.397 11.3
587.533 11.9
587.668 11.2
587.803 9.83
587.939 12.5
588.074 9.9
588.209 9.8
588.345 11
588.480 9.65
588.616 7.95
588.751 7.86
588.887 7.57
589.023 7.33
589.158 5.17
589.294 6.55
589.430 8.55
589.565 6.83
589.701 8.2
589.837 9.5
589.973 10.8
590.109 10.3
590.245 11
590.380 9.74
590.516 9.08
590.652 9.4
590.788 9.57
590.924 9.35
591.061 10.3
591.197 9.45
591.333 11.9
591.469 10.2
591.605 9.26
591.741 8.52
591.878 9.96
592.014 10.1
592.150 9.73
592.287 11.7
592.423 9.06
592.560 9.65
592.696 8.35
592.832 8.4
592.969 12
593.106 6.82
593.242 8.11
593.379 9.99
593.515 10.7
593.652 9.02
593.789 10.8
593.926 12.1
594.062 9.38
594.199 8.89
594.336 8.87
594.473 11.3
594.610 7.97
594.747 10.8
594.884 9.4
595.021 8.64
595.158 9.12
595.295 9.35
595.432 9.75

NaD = 0.27 nm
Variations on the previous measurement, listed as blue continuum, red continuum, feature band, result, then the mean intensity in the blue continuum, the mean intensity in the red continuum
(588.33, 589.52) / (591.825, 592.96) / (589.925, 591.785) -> -0.22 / 7.81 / 9.74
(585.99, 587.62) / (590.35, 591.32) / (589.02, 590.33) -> 0.17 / 10.1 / 9.68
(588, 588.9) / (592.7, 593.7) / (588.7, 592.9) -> 0.04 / 9.23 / 9.24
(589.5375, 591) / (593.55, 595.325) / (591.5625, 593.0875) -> 0.00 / 9.5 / 9.69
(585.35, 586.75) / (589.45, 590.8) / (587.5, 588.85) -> -0.10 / 9.28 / 9.41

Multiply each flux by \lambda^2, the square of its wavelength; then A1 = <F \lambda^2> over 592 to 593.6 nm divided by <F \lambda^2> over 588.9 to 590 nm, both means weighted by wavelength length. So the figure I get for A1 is 1.24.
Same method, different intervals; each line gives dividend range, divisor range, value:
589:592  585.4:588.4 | 0.92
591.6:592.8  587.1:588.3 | 0.88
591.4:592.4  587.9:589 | 1.07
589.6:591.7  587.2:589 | 0.98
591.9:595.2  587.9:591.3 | 1.07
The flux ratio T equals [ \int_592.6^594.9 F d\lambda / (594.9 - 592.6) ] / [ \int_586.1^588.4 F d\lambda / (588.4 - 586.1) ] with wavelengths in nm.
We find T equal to 0.93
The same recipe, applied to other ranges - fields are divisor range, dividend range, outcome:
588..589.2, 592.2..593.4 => 1.09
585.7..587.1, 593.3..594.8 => 1.08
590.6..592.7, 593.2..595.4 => 0.98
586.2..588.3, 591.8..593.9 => 0.94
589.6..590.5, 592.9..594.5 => 1.00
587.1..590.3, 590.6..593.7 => 1.02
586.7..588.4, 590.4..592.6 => 0.91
